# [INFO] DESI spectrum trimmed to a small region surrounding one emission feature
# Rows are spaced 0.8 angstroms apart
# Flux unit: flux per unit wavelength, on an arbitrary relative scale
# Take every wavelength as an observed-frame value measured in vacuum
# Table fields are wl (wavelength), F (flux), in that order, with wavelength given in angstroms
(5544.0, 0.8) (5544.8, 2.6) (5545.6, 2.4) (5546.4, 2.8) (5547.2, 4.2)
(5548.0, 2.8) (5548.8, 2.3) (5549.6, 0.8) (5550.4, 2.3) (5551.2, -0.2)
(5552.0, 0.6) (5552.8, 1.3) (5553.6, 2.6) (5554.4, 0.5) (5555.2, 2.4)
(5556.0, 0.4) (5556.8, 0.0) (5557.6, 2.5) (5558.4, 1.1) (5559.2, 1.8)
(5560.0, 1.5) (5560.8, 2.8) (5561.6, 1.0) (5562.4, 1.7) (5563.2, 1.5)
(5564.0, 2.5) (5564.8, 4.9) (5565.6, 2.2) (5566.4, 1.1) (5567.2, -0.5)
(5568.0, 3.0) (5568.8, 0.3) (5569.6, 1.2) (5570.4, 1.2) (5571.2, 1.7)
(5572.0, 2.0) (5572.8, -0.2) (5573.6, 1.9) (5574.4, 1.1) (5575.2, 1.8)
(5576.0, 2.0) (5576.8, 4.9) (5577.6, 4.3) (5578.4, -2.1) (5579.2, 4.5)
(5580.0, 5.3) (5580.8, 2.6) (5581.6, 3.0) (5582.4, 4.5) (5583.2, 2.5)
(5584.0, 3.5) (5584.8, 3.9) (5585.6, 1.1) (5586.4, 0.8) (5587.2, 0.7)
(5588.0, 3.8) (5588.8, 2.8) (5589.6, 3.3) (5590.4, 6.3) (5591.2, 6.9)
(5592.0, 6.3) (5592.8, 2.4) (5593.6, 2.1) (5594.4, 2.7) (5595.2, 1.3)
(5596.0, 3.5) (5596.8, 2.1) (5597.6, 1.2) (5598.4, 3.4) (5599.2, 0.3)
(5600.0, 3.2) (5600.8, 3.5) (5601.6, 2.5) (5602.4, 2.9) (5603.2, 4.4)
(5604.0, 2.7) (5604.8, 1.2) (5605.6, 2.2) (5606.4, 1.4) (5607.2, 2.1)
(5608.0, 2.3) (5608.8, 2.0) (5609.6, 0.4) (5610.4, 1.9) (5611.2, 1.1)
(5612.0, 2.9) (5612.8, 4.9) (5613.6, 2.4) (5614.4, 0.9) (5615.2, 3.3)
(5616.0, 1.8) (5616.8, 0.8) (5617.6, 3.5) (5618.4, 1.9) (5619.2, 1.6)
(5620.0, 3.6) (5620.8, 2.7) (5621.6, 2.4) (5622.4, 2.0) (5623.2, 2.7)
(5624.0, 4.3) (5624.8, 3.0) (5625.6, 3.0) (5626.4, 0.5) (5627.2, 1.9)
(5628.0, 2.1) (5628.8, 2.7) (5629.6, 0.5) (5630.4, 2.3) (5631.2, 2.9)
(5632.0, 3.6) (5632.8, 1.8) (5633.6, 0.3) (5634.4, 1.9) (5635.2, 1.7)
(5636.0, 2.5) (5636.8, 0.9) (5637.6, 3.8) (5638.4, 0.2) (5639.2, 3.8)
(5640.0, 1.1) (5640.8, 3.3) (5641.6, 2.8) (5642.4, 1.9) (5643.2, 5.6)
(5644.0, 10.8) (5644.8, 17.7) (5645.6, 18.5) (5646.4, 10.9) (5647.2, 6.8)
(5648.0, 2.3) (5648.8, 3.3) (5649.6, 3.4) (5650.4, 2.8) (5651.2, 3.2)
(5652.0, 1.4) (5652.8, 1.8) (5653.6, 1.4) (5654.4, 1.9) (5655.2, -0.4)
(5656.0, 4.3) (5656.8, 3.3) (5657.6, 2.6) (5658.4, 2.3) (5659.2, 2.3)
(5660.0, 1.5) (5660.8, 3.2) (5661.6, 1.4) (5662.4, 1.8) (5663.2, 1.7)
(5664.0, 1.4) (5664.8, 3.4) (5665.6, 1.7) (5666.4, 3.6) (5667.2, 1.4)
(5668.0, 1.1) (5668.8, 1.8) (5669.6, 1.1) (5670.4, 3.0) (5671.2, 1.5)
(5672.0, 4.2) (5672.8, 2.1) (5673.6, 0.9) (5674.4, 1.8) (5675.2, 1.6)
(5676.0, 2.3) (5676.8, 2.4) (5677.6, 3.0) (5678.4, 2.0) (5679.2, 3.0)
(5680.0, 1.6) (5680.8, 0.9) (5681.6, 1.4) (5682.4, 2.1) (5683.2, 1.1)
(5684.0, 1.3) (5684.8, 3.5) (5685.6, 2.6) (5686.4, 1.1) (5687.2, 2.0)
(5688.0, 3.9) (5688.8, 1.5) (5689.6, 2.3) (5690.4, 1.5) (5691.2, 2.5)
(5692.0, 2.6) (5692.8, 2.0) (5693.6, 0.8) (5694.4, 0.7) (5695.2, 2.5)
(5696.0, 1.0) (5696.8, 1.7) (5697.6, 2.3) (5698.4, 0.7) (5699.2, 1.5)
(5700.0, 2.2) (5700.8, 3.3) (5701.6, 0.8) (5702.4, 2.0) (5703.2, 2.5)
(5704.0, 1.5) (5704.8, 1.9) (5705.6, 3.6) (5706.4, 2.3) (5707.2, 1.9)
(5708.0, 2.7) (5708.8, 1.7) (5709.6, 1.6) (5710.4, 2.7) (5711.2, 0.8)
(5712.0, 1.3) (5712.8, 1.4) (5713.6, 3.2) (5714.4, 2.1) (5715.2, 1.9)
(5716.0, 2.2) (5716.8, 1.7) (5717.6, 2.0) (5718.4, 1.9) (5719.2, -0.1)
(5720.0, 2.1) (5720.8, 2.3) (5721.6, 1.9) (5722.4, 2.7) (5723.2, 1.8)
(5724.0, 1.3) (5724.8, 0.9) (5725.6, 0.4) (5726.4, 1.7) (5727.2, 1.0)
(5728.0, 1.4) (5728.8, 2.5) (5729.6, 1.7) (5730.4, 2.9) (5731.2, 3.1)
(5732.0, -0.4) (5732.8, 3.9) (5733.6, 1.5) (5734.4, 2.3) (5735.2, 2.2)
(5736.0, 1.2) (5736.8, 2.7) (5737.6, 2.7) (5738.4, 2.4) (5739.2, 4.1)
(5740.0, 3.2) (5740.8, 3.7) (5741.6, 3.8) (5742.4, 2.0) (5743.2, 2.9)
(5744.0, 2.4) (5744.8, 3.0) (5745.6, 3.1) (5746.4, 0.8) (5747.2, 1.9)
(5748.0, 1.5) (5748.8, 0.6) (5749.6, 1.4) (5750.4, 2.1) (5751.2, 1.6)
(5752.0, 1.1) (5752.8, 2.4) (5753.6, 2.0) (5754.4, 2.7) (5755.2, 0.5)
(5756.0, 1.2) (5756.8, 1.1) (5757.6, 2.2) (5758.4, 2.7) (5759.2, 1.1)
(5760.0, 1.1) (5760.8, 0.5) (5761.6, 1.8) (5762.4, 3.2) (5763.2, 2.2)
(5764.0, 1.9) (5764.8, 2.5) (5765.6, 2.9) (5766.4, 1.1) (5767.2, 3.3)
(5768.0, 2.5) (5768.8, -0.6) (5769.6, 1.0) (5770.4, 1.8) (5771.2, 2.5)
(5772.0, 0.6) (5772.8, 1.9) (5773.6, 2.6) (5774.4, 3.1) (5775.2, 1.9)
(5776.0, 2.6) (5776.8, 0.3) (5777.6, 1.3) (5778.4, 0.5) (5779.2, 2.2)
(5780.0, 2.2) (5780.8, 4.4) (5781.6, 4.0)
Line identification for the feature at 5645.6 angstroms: [O III]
